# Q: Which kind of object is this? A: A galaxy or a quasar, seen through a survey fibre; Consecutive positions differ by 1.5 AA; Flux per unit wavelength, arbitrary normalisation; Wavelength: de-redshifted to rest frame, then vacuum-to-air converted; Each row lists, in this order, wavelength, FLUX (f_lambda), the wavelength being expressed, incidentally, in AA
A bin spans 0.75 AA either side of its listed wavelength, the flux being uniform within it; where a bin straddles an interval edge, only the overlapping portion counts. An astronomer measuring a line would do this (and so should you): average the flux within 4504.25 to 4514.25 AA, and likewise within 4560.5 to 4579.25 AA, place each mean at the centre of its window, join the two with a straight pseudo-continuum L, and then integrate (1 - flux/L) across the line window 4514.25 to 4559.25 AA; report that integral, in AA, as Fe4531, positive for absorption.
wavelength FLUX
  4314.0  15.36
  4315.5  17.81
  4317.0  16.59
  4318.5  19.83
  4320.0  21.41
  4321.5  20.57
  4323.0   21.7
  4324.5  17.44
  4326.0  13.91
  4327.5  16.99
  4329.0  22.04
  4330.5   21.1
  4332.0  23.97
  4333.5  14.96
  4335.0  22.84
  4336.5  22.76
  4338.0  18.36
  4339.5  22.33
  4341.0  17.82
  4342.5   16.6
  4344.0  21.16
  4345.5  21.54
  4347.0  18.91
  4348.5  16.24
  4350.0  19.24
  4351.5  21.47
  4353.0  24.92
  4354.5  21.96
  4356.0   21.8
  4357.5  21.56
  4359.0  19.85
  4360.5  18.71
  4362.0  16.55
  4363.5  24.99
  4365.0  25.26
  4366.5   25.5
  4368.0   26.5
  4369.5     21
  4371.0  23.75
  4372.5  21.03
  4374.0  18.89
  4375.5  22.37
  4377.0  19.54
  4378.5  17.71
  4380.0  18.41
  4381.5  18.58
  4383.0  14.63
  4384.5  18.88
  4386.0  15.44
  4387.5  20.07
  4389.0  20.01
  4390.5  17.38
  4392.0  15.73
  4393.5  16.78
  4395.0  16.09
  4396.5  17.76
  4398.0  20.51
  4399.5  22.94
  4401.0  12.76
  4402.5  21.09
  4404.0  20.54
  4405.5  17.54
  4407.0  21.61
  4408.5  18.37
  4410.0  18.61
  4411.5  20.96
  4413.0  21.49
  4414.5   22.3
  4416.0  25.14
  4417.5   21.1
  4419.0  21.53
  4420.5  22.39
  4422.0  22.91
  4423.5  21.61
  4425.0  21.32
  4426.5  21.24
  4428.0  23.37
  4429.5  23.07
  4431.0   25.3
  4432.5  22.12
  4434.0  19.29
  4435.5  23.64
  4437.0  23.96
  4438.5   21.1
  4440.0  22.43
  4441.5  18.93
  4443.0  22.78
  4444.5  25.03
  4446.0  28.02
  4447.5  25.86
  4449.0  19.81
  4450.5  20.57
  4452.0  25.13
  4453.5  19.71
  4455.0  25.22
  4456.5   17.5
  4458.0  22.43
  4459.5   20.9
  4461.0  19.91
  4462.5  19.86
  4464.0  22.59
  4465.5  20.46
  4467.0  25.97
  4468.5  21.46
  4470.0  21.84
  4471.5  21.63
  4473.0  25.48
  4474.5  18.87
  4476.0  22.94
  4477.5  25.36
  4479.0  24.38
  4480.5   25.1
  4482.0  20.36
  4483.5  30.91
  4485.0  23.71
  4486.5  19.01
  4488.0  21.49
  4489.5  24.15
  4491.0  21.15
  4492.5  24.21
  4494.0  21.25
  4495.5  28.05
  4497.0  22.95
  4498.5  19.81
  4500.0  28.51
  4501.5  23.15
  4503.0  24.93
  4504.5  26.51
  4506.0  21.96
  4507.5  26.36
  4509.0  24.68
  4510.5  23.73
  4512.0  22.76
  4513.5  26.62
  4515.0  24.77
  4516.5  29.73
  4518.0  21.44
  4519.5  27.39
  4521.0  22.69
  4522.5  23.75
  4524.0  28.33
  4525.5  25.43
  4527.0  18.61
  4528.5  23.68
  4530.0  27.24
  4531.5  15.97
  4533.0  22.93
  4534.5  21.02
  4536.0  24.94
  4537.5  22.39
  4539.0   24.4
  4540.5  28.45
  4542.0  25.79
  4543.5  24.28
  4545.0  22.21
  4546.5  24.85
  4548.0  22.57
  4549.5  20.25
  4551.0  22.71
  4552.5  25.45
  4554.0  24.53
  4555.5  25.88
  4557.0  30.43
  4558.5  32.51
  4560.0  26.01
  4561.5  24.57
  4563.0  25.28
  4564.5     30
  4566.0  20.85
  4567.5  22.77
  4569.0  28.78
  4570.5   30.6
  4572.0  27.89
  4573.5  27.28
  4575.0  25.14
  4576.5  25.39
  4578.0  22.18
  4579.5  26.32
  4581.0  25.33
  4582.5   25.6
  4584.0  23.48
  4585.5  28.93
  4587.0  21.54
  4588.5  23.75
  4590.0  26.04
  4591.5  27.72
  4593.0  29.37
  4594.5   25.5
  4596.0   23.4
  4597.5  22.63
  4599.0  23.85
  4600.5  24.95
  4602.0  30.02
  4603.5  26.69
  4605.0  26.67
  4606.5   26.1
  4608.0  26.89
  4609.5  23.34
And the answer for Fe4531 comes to 1.2 AA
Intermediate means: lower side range 24.6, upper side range 25.9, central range 24.5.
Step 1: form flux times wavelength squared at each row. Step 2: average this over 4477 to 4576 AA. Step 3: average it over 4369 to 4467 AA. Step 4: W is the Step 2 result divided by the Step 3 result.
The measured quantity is 1.24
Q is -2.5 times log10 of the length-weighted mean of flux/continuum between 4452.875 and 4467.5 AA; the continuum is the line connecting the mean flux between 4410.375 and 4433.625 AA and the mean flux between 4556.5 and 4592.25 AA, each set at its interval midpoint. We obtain 0.09 mag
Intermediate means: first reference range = 22.3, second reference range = 26.2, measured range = 21.4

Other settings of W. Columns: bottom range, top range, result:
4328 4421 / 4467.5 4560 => 1.27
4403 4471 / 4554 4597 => 1.27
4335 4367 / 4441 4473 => 1.12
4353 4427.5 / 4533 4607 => 1.36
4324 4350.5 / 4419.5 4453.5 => 1.22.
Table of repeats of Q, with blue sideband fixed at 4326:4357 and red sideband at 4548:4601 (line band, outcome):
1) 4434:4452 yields -0.01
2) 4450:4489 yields 0.03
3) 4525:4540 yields 0.09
